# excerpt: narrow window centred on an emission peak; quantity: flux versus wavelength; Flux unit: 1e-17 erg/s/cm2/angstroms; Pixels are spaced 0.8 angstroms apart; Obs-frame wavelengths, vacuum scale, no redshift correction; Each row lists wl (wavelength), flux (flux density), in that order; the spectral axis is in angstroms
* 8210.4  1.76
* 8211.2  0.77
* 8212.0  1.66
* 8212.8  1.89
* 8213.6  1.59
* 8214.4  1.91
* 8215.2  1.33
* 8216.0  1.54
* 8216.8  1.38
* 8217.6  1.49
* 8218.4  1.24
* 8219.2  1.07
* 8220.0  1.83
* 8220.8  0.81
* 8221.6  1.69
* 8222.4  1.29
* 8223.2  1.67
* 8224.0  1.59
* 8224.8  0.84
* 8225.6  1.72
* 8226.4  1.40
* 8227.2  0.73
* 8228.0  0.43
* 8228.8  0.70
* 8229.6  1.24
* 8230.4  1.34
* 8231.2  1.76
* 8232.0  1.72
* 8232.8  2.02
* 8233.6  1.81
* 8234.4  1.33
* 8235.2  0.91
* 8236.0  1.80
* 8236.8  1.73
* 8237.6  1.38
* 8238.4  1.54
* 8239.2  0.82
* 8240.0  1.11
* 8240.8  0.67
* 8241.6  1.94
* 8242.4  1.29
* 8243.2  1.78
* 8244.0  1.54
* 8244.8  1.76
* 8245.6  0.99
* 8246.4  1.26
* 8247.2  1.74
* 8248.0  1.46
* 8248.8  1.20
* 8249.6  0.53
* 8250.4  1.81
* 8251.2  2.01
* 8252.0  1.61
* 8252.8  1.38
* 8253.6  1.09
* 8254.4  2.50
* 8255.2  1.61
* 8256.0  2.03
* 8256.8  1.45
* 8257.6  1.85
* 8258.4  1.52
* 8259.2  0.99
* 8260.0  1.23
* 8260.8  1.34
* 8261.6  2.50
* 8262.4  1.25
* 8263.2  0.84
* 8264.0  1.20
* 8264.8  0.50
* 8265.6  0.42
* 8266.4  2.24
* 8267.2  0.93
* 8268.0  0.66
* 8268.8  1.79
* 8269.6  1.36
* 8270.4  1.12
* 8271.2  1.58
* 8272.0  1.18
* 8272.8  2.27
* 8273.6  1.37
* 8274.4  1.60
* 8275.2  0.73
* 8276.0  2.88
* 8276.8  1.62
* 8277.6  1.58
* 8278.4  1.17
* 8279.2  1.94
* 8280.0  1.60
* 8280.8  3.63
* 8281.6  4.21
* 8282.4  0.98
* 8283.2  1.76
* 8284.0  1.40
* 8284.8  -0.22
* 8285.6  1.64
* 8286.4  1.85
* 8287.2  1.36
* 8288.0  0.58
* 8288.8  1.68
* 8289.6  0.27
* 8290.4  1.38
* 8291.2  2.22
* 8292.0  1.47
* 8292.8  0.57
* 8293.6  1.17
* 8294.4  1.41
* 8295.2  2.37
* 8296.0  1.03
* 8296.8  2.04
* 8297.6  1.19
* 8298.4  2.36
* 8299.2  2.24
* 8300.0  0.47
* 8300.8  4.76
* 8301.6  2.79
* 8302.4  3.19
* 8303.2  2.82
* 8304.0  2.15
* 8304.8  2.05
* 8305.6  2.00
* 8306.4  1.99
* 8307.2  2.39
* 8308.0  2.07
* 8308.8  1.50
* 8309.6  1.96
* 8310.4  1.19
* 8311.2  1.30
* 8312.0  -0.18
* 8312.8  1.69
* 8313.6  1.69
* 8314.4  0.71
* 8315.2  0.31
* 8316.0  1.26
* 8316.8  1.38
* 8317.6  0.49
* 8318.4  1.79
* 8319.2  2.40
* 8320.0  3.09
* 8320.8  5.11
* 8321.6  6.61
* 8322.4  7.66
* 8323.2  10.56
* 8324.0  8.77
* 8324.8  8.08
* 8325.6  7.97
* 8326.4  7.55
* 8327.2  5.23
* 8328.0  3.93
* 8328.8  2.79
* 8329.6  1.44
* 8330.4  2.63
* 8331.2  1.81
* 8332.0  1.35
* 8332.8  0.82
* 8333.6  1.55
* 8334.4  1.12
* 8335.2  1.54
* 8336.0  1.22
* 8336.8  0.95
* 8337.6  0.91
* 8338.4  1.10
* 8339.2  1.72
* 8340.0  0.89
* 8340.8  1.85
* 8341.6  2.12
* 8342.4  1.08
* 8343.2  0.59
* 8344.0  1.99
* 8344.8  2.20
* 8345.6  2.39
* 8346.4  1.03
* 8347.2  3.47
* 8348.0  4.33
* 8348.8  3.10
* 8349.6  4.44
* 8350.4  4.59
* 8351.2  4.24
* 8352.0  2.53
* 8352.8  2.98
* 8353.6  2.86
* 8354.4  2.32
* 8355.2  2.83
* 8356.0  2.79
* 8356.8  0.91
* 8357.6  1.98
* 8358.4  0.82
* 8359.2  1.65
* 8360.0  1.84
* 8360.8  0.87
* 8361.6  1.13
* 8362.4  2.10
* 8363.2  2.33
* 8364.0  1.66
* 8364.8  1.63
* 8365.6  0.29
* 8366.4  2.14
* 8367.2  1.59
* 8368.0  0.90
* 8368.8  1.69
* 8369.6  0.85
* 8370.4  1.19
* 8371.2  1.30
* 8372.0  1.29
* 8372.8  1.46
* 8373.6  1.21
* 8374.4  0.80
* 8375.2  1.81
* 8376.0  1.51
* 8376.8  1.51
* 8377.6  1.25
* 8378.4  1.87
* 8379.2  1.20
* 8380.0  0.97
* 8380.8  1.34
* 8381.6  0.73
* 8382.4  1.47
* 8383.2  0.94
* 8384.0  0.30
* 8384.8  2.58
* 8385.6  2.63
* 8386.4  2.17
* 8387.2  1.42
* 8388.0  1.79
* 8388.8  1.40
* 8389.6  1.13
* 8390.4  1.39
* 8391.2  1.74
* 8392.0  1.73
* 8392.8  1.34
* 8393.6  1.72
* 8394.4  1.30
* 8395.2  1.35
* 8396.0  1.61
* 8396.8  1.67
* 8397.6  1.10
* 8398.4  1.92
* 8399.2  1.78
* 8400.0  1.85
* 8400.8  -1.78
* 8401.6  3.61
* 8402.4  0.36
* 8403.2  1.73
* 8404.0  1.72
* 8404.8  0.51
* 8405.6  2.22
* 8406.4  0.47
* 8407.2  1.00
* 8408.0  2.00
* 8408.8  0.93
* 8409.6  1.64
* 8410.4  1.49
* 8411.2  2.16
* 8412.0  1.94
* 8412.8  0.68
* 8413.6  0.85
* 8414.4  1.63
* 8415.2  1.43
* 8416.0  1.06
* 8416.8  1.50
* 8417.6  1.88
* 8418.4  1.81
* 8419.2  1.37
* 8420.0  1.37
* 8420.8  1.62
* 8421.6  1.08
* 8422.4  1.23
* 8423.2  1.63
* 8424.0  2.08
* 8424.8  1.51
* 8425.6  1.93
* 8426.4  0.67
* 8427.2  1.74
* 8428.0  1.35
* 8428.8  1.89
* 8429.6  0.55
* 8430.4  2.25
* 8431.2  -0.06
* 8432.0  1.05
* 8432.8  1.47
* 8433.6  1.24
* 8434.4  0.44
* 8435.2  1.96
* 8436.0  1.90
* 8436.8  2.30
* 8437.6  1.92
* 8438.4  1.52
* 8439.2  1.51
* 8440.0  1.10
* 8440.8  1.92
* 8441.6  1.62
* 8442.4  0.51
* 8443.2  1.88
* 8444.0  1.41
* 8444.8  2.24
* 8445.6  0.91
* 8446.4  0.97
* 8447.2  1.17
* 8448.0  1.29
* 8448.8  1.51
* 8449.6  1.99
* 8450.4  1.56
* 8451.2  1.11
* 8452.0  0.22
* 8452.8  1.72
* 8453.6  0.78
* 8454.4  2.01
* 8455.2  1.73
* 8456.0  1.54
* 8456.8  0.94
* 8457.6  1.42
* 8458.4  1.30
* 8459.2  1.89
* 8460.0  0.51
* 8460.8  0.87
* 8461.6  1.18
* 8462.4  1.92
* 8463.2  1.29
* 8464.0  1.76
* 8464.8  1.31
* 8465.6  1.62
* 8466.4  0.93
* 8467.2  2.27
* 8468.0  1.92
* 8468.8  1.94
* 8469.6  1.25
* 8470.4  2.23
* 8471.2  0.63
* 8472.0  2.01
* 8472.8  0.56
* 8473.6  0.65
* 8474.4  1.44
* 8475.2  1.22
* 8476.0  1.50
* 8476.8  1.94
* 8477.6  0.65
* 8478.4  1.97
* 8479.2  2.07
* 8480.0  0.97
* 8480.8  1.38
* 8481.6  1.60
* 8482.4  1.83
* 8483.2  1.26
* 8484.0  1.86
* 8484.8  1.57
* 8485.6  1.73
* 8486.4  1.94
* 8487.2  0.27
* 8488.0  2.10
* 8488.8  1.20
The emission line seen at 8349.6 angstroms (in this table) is [N II]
